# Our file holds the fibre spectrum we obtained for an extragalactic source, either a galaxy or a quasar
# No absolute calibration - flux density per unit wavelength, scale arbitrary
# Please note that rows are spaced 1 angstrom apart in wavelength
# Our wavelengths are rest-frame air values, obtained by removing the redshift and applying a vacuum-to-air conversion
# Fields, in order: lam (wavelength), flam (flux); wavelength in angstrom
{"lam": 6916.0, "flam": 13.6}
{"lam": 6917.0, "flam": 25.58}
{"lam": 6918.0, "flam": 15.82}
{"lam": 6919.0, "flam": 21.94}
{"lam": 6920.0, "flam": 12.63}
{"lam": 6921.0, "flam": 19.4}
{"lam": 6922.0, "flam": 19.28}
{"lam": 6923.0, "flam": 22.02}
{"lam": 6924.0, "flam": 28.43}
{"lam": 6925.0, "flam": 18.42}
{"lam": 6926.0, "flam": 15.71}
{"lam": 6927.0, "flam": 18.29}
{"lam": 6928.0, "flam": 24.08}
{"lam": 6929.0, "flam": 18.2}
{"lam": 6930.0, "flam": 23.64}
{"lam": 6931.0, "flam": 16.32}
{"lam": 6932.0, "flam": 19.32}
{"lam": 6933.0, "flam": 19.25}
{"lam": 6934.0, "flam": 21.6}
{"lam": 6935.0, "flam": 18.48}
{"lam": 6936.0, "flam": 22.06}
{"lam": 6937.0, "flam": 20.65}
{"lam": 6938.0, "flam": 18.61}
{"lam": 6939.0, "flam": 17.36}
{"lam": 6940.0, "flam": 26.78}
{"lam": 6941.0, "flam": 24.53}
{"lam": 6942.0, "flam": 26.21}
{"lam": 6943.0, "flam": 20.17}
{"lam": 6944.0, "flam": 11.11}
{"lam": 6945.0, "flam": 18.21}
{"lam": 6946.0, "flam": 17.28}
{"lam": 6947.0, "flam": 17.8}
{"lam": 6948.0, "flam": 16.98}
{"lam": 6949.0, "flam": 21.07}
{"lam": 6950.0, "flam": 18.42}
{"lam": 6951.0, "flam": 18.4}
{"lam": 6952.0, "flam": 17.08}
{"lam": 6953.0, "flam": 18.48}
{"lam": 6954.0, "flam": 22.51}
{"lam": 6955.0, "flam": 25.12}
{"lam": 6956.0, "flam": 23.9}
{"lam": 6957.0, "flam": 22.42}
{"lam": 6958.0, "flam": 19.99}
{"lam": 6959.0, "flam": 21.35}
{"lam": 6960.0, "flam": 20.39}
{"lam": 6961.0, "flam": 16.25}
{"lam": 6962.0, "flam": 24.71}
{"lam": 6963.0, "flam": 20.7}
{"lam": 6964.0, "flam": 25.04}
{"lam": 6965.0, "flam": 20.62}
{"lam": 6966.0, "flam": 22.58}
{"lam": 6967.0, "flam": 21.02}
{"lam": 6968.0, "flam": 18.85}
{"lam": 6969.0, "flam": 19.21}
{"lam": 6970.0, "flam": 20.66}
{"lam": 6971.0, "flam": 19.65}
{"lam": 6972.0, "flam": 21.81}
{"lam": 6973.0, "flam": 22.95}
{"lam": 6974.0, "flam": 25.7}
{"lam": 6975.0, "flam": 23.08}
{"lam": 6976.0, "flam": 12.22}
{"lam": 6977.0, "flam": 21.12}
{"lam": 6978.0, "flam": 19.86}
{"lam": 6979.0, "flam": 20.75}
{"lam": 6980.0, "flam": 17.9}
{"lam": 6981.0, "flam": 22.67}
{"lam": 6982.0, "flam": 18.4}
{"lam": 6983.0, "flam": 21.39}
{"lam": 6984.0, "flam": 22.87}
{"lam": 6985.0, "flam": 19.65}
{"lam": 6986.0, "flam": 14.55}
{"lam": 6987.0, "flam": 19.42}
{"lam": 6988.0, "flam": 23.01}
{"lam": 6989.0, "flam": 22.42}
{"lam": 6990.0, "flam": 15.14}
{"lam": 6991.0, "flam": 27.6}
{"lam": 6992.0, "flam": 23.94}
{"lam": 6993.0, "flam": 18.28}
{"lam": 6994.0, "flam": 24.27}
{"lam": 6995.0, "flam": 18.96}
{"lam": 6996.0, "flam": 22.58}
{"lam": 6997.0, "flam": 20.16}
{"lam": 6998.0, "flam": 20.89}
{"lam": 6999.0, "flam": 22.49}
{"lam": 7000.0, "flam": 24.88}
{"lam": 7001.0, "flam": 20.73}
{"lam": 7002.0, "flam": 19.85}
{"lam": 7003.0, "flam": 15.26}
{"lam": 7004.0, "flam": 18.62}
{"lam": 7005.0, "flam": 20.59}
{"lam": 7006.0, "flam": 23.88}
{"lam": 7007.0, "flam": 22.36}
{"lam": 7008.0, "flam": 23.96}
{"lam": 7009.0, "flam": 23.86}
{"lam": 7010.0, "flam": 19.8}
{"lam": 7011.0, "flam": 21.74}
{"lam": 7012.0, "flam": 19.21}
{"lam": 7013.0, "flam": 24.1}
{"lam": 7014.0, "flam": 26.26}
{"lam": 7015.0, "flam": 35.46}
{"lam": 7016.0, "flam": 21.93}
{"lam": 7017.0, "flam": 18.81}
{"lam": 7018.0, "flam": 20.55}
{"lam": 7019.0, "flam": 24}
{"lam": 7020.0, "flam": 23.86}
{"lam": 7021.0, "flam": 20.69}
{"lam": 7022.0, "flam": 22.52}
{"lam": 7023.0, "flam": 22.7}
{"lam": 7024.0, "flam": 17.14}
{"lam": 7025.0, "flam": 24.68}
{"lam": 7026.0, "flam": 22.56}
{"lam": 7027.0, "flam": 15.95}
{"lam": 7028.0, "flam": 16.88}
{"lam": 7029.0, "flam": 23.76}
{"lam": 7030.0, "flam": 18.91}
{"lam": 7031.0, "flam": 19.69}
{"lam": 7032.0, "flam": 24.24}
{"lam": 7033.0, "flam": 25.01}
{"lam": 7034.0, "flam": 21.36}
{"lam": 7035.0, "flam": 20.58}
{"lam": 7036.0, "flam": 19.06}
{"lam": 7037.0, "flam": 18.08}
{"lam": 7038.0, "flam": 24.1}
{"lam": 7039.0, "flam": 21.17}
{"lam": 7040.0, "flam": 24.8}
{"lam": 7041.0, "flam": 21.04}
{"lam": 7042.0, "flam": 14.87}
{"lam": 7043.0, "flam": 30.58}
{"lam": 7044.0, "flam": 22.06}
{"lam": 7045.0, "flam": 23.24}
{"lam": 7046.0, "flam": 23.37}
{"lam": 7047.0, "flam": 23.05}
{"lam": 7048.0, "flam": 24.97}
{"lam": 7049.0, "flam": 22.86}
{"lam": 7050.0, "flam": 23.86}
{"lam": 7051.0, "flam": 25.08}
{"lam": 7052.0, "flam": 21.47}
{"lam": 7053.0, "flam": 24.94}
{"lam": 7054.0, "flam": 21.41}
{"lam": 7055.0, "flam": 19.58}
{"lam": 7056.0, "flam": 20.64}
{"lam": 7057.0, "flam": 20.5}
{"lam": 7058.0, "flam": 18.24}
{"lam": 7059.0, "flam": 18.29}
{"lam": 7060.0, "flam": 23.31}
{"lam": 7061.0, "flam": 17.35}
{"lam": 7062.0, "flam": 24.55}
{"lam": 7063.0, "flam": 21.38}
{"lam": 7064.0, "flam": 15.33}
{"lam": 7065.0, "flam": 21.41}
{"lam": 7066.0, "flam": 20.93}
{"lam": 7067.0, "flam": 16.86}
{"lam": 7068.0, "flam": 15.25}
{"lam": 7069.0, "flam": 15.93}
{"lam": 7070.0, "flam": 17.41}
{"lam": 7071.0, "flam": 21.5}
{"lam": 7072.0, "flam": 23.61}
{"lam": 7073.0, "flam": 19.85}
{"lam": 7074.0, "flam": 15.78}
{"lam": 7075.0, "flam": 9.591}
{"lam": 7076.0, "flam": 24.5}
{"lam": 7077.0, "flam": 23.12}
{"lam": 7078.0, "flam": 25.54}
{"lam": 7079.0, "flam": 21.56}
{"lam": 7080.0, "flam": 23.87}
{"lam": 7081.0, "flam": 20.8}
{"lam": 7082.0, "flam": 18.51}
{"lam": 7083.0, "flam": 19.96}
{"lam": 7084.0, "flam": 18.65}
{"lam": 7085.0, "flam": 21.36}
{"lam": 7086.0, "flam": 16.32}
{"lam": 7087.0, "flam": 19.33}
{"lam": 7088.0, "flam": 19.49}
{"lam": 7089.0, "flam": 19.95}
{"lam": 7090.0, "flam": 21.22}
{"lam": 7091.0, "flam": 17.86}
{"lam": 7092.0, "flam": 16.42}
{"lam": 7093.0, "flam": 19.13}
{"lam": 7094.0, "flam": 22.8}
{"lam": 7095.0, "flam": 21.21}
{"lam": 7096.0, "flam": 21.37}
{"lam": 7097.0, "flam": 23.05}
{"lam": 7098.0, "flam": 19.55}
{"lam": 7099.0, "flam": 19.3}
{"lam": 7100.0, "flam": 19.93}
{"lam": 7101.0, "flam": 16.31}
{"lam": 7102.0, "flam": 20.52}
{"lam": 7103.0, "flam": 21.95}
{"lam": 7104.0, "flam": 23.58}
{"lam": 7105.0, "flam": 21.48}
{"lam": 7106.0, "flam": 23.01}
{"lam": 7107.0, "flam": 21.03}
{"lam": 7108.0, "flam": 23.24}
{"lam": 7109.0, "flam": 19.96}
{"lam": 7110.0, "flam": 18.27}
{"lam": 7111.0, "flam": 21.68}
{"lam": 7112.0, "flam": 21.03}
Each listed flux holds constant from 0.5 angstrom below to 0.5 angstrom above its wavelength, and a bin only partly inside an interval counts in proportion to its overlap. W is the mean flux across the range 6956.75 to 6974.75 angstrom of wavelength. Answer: 21.3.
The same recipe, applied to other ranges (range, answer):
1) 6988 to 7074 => 21.4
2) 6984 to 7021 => 21.8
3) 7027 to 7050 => 21.9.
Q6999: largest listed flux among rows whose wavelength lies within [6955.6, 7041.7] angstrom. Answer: 35.46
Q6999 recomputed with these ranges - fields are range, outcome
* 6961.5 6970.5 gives 25.04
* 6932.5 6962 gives 26.78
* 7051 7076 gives 25.08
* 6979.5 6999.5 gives 27.6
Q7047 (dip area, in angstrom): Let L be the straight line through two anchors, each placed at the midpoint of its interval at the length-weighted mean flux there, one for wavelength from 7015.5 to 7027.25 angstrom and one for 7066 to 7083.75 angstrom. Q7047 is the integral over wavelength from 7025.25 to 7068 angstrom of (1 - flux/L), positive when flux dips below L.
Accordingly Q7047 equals -1.5 angstrom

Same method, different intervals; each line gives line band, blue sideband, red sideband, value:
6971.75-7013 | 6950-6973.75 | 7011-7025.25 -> 2.00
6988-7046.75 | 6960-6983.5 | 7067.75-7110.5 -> -3.86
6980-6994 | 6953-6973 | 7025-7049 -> 0.50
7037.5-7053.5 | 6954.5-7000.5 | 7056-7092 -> -2.49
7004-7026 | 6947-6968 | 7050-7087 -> -2.40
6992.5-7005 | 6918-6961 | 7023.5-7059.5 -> 0.21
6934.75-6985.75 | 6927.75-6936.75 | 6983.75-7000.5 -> 0.54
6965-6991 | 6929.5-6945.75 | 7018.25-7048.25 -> 0.57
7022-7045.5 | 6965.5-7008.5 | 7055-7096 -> -1.36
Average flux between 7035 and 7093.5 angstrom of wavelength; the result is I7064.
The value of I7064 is 20.6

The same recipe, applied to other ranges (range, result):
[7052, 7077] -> 19.6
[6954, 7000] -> 21.1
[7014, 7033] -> 22.1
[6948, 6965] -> 20.9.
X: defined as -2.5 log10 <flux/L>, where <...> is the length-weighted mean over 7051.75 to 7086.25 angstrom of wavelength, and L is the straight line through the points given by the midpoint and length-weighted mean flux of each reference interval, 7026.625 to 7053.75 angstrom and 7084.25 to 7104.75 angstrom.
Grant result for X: 0.05 mag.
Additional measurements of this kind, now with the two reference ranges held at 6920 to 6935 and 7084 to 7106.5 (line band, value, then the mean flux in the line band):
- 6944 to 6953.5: 0.13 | 17.8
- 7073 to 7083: -0.01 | 20.3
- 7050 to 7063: -0.06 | 21.4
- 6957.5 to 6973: -0.05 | 20.9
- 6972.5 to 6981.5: -0.04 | 20.7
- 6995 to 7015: -0.10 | 21.9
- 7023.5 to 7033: -0.03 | 20.7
